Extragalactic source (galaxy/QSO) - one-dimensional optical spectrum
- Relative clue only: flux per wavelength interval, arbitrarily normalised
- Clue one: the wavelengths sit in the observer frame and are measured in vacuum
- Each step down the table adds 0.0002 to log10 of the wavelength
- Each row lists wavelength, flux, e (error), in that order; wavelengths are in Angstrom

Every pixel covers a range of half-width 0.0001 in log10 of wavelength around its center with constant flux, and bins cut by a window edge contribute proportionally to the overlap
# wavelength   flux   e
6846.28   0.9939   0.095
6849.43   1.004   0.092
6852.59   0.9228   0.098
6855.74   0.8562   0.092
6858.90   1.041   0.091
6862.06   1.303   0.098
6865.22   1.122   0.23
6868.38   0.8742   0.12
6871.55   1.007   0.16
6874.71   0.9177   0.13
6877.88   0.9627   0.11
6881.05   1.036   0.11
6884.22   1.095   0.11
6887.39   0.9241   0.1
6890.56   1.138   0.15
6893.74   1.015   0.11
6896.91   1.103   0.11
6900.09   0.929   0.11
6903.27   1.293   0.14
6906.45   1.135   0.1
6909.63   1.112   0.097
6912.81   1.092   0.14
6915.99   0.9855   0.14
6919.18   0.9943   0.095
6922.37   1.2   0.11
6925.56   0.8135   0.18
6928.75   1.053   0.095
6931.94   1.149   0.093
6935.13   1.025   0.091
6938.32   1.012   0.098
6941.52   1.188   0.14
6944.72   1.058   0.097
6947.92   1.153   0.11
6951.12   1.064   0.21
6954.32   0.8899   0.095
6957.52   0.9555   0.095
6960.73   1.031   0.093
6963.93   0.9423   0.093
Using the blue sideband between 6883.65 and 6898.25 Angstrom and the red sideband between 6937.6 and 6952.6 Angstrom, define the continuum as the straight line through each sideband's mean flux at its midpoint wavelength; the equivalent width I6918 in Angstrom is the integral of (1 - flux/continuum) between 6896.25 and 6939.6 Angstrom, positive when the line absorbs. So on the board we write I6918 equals 0.5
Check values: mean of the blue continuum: 1.05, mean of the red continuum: 1.1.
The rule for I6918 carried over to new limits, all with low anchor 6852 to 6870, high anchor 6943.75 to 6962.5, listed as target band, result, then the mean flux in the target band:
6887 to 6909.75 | -1.40 Angstrom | 1.09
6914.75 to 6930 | 0.23 Angstrom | 1.01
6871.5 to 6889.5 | 0.55 Angstrom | 0.993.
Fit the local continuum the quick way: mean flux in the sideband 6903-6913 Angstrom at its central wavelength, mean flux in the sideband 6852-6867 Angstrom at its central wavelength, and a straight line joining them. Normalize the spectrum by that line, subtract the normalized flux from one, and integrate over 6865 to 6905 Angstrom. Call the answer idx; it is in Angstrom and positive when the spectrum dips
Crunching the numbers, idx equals 2.8 Angstrom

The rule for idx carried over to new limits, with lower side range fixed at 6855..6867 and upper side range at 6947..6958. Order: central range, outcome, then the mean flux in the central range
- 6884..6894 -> 0.27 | 1.04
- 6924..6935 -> 0.26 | 1.01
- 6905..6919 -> -0.31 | 1.07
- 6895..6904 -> -0.24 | 1.09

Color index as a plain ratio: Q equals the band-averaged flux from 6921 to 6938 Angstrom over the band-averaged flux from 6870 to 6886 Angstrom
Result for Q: 1.0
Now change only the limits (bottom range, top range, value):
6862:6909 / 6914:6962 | 0.99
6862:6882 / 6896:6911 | 1.10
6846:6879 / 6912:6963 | 1.04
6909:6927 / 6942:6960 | 1.00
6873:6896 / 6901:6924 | 1.09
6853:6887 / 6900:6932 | 1.06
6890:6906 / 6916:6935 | 0.95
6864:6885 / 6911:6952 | 1.06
